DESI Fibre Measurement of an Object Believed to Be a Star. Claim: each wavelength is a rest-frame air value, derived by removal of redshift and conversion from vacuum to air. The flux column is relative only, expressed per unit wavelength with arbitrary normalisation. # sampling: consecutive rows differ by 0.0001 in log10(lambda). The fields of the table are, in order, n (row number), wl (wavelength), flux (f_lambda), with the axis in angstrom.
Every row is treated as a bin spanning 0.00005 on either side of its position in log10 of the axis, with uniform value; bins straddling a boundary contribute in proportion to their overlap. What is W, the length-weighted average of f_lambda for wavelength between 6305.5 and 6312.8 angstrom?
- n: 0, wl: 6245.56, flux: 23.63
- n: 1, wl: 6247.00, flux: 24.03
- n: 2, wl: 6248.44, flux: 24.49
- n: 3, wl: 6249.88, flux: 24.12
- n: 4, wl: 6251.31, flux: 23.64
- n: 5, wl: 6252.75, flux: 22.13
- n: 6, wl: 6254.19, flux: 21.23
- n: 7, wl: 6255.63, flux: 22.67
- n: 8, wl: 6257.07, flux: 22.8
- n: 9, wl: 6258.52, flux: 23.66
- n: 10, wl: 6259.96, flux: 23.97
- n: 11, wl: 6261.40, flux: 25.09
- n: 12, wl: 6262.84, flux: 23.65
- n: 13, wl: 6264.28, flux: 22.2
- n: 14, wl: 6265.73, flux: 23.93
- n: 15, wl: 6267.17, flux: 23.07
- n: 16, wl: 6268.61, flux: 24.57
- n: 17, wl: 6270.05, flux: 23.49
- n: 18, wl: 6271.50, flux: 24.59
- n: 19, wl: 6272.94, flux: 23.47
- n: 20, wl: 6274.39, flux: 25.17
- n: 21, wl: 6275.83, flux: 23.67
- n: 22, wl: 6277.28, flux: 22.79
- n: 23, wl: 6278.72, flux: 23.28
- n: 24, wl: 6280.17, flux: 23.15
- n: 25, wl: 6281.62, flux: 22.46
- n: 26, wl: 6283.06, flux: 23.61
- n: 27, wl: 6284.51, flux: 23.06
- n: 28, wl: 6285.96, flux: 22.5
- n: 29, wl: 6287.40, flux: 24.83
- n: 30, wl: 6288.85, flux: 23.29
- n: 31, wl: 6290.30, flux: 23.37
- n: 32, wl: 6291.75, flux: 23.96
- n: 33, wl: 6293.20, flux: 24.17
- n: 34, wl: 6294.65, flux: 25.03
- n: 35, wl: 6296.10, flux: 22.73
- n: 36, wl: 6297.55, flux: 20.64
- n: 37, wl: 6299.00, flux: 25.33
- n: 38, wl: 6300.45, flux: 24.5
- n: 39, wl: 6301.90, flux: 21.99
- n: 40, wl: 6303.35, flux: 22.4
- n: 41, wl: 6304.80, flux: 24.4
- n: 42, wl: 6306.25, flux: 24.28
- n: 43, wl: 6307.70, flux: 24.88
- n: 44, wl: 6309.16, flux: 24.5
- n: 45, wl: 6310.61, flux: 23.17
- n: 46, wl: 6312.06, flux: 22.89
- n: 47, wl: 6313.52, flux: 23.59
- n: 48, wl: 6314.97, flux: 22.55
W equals 23.9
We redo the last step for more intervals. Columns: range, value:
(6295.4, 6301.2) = 23.3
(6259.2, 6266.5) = 23.8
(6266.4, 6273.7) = 23.9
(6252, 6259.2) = 22.5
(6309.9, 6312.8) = 23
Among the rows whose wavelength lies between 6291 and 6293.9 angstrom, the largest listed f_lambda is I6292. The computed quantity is 24.17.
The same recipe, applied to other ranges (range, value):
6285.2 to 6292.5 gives 24.83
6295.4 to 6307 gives 25.33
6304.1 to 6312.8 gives 24.88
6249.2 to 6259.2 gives 24.12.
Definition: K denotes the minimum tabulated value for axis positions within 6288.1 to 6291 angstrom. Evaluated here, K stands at 23.29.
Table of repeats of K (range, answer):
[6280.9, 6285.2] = 22.46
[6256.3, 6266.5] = 22.2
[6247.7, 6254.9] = 21.23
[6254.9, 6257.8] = 22.67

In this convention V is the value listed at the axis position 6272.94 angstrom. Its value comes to 23.47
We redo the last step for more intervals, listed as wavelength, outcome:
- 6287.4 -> 24.83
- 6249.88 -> 24.12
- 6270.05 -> 23.49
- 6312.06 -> 22.89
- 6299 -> 25.33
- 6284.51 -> 23.06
